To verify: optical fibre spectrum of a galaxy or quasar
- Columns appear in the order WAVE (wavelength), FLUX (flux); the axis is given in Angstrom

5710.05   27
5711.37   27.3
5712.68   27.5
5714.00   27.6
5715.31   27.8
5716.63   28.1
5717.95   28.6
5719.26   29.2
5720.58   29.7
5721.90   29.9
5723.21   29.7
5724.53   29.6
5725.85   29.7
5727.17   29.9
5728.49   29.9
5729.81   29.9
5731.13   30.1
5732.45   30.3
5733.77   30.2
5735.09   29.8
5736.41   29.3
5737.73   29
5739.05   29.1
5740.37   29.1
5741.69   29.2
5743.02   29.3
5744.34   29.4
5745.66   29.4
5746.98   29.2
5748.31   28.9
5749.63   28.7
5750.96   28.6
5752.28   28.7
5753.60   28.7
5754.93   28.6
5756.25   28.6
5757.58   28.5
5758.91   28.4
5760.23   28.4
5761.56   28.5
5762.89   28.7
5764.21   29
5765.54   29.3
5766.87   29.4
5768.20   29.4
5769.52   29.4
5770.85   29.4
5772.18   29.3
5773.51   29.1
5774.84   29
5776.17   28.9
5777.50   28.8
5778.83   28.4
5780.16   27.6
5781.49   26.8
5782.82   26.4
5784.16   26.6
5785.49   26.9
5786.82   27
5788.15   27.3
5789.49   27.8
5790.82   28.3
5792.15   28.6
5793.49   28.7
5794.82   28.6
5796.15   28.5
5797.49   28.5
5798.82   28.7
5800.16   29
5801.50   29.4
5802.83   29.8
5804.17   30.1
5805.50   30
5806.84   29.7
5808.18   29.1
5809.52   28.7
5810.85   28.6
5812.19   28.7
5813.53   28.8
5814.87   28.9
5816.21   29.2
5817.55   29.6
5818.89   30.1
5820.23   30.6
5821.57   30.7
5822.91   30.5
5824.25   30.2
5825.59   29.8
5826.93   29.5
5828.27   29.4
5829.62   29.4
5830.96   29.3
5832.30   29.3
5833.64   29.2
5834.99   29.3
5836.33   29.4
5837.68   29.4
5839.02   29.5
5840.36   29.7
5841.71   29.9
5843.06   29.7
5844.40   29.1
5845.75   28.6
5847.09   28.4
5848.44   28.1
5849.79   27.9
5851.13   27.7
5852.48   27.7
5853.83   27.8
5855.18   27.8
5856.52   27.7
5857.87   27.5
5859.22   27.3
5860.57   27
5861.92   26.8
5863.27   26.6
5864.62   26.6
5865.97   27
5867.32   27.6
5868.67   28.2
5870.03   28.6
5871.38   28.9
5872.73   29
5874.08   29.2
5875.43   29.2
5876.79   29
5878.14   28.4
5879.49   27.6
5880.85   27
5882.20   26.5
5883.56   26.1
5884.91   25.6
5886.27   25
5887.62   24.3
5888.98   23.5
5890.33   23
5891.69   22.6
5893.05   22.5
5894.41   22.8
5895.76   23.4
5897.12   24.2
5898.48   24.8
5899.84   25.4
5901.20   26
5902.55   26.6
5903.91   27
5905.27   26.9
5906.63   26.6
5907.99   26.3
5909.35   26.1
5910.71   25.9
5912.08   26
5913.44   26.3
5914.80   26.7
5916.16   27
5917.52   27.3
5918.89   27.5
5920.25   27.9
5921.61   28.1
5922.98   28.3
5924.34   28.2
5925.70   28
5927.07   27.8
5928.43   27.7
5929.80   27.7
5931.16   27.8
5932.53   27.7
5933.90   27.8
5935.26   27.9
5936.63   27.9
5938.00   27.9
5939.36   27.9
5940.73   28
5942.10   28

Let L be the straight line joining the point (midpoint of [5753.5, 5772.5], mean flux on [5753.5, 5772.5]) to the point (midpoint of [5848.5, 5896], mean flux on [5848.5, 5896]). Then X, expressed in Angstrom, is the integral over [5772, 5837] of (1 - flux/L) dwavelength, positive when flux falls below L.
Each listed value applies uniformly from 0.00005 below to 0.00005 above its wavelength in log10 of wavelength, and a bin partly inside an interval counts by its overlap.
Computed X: -1.9 Angstrom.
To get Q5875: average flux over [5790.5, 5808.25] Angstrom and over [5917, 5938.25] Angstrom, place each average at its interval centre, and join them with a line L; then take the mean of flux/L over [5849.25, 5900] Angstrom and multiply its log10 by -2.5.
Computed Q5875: 0.07 mag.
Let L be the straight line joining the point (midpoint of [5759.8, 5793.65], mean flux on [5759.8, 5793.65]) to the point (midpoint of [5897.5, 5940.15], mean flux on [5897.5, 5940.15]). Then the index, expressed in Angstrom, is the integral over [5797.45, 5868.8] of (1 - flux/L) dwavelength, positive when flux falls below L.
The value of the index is -2.5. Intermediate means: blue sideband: 28.3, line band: 28.8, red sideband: 27.1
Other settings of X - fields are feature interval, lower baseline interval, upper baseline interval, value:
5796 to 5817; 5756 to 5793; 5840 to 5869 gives -0.7 Angstrom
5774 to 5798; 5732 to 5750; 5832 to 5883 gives 0.8 Angstrom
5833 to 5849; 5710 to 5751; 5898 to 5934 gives -0.8 Angstrom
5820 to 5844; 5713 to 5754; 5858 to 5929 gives -1.8 Angstrom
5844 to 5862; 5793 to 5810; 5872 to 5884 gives 0.4 Angstrom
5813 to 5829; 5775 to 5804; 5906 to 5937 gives -1.0 Angstrom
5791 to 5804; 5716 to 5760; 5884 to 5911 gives -0.6 Angstrom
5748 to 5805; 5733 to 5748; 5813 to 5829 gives 1.9 Angstrom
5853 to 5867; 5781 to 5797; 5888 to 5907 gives -0.8 Angstrom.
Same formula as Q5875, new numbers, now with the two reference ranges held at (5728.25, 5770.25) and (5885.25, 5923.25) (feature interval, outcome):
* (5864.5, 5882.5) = -0.073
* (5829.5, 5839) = -0.082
